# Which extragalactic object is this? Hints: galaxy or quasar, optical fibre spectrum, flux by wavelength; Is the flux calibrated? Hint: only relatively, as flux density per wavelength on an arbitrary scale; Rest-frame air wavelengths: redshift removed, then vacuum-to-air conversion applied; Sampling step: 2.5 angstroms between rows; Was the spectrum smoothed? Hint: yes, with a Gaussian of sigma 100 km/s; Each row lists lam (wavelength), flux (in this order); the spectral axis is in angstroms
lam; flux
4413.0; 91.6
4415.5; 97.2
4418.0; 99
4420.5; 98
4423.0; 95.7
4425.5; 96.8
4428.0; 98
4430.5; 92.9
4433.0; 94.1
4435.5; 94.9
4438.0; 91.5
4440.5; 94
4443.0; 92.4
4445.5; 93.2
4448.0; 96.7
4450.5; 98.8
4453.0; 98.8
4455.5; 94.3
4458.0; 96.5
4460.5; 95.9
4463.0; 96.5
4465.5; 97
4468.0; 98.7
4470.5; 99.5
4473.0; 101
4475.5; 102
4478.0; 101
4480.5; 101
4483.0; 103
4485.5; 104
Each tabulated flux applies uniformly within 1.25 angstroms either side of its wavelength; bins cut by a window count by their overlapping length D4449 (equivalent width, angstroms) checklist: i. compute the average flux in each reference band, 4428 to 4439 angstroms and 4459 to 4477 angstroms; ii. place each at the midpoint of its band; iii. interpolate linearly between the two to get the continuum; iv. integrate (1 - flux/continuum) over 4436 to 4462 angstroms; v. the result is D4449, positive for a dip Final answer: 0.2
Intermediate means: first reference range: 93.9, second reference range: 98.7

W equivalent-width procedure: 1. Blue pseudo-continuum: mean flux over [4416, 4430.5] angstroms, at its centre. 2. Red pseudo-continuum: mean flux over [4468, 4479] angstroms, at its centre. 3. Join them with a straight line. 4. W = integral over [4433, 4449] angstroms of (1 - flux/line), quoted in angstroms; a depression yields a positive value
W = 0.7 angstroms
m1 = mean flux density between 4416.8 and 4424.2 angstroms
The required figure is 97.6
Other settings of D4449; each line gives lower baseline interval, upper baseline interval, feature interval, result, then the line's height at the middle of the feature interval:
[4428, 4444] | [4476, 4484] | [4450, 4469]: 0.2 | 97.9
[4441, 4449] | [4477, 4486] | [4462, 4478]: 0.0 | 99.6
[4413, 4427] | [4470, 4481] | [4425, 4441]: 0.5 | 97.8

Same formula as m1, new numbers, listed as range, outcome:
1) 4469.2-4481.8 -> 101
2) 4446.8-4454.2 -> 98.1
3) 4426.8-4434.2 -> 95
